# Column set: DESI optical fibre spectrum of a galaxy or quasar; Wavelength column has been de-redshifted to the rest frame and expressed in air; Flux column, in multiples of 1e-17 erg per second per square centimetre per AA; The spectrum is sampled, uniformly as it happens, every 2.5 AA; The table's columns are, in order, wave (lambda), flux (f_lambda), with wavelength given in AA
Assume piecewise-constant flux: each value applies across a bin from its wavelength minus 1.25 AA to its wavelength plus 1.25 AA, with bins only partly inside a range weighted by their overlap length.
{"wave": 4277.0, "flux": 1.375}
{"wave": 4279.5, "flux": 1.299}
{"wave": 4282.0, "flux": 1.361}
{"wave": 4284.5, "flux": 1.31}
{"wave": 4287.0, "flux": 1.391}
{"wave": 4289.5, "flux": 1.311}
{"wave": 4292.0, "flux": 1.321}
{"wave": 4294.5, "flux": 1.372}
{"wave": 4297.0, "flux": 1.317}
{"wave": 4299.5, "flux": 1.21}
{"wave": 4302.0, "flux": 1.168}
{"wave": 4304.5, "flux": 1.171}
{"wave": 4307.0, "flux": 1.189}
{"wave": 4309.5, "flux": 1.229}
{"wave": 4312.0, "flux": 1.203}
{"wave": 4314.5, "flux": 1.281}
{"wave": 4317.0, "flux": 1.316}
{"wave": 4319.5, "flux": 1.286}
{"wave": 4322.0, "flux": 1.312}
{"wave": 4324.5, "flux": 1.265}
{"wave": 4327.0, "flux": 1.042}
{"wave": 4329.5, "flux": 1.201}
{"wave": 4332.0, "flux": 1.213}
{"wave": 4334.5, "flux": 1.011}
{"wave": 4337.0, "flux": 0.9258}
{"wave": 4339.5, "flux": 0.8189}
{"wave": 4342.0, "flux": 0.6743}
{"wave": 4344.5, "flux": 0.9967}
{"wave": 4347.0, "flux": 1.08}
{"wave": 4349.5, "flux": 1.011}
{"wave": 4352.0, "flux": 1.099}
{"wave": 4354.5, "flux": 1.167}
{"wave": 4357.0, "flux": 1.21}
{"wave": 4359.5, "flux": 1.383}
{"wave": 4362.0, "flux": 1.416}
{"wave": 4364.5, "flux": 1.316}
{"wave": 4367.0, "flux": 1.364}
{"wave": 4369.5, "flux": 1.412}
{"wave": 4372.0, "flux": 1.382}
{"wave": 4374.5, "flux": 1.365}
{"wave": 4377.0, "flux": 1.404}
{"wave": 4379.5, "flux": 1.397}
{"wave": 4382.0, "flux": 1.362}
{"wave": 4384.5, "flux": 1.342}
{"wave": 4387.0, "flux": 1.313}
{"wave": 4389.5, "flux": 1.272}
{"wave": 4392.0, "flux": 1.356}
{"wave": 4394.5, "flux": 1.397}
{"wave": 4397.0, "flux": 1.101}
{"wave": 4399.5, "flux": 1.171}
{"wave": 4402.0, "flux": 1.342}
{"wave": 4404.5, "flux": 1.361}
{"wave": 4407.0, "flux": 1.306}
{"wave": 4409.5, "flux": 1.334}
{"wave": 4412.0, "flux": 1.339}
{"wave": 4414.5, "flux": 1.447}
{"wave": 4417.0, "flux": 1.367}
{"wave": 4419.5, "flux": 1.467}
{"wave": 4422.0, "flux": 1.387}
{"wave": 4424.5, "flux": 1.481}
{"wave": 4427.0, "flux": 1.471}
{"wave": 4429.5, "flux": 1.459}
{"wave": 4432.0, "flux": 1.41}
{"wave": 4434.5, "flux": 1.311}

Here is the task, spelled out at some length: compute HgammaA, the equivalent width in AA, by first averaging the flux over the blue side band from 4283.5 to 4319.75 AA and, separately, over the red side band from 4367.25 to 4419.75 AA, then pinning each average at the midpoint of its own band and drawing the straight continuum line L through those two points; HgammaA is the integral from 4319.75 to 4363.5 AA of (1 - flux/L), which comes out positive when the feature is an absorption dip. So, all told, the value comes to 6.4 AA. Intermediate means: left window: 1.27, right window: 1.34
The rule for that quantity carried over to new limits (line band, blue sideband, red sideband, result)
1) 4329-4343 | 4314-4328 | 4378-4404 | 3.3 AA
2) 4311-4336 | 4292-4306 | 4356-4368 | 1.5 AA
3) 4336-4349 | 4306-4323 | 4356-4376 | 4.0 AA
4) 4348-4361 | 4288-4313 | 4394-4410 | 0.9 AA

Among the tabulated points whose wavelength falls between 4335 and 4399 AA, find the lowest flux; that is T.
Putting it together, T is 0.6743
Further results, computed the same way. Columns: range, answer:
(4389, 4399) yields 1.101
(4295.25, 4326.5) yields 1.168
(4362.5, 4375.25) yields 1.316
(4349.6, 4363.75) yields 1.099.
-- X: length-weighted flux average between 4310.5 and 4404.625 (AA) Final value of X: 1.22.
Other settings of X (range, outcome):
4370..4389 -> 1.36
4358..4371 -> 1.38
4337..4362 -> 1.06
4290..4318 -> 1.25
